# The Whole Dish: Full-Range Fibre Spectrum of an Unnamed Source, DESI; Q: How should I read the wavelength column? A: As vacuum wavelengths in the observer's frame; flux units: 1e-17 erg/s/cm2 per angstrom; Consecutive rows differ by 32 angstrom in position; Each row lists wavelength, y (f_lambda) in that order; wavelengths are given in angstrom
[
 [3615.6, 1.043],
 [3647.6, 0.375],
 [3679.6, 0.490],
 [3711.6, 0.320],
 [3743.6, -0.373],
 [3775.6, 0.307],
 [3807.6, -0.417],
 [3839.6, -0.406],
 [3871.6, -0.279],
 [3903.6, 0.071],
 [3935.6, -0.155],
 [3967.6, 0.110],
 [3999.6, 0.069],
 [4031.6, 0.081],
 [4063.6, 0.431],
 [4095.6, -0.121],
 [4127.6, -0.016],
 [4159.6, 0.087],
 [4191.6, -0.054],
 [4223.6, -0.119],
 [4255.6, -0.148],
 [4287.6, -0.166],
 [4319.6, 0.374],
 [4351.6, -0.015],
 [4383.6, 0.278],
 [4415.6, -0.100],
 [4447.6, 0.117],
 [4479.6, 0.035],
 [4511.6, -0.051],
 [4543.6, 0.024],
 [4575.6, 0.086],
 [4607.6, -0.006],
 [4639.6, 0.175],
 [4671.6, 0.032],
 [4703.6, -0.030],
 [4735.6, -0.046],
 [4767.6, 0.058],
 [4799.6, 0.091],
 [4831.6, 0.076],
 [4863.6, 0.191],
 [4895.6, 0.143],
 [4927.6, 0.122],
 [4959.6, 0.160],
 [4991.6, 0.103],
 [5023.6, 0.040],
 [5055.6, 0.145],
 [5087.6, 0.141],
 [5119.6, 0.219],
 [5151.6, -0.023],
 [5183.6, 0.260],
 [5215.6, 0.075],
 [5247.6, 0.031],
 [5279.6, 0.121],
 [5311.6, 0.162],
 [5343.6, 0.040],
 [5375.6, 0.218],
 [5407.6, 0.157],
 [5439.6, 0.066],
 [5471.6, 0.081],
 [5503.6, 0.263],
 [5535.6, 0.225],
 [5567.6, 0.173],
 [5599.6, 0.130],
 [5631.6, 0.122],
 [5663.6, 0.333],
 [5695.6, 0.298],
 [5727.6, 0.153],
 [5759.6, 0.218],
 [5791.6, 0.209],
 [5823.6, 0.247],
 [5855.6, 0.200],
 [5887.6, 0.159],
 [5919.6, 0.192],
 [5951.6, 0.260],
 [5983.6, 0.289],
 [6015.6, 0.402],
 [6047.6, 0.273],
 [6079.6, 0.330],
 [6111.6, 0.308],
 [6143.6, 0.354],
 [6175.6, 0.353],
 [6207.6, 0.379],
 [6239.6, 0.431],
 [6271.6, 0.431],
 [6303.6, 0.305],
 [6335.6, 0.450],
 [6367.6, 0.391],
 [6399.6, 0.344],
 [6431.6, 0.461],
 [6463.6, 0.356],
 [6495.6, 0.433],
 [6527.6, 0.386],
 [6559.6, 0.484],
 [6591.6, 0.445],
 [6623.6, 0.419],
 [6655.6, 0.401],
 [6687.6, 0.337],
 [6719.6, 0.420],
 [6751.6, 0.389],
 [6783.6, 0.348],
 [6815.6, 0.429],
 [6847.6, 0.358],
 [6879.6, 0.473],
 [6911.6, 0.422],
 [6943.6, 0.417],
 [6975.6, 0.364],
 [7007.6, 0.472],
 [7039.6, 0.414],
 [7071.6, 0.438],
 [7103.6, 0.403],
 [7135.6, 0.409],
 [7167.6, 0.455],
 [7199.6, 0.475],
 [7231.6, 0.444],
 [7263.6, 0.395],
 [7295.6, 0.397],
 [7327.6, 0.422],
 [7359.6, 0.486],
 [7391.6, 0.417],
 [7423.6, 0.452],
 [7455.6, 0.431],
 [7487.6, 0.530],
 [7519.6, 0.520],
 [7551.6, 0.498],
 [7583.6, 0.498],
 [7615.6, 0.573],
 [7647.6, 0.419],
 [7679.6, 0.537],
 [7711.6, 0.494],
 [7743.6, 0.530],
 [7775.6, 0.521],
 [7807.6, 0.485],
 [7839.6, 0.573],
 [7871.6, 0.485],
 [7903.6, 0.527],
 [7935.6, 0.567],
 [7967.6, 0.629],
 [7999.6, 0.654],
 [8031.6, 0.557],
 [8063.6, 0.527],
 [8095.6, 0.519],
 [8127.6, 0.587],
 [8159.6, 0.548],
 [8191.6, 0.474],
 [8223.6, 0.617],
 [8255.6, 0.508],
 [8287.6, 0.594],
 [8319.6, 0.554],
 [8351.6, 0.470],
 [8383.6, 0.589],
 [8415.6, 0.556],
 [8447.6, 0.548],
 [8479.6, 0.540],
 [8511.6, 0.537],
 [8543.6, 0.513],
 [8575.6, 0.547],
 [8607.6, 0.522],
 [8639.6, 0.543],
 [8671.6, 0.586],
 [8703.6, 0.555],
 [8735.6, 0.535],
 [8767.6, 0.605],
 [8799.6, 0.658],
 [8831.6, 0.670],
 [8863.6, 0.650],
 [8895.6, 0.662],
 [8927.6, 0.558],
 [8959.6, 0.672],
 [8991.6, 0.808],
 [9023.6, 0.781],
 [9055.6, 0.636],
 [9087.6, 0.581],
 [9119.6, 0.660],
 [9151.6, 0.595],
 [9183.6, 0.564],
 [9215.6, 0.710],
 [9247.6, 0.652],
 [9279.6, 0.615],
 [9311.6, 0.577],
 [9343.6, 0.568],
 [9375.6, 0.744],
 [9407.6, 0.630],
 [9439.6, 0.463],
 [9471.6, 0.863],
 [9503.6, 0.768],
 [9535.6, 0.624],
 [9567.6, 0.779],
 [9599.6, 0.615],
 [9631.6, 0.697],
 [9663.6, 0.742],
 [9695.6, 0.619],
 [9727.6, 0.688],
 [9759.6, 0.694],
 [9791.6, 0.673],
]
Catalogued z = 0.372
